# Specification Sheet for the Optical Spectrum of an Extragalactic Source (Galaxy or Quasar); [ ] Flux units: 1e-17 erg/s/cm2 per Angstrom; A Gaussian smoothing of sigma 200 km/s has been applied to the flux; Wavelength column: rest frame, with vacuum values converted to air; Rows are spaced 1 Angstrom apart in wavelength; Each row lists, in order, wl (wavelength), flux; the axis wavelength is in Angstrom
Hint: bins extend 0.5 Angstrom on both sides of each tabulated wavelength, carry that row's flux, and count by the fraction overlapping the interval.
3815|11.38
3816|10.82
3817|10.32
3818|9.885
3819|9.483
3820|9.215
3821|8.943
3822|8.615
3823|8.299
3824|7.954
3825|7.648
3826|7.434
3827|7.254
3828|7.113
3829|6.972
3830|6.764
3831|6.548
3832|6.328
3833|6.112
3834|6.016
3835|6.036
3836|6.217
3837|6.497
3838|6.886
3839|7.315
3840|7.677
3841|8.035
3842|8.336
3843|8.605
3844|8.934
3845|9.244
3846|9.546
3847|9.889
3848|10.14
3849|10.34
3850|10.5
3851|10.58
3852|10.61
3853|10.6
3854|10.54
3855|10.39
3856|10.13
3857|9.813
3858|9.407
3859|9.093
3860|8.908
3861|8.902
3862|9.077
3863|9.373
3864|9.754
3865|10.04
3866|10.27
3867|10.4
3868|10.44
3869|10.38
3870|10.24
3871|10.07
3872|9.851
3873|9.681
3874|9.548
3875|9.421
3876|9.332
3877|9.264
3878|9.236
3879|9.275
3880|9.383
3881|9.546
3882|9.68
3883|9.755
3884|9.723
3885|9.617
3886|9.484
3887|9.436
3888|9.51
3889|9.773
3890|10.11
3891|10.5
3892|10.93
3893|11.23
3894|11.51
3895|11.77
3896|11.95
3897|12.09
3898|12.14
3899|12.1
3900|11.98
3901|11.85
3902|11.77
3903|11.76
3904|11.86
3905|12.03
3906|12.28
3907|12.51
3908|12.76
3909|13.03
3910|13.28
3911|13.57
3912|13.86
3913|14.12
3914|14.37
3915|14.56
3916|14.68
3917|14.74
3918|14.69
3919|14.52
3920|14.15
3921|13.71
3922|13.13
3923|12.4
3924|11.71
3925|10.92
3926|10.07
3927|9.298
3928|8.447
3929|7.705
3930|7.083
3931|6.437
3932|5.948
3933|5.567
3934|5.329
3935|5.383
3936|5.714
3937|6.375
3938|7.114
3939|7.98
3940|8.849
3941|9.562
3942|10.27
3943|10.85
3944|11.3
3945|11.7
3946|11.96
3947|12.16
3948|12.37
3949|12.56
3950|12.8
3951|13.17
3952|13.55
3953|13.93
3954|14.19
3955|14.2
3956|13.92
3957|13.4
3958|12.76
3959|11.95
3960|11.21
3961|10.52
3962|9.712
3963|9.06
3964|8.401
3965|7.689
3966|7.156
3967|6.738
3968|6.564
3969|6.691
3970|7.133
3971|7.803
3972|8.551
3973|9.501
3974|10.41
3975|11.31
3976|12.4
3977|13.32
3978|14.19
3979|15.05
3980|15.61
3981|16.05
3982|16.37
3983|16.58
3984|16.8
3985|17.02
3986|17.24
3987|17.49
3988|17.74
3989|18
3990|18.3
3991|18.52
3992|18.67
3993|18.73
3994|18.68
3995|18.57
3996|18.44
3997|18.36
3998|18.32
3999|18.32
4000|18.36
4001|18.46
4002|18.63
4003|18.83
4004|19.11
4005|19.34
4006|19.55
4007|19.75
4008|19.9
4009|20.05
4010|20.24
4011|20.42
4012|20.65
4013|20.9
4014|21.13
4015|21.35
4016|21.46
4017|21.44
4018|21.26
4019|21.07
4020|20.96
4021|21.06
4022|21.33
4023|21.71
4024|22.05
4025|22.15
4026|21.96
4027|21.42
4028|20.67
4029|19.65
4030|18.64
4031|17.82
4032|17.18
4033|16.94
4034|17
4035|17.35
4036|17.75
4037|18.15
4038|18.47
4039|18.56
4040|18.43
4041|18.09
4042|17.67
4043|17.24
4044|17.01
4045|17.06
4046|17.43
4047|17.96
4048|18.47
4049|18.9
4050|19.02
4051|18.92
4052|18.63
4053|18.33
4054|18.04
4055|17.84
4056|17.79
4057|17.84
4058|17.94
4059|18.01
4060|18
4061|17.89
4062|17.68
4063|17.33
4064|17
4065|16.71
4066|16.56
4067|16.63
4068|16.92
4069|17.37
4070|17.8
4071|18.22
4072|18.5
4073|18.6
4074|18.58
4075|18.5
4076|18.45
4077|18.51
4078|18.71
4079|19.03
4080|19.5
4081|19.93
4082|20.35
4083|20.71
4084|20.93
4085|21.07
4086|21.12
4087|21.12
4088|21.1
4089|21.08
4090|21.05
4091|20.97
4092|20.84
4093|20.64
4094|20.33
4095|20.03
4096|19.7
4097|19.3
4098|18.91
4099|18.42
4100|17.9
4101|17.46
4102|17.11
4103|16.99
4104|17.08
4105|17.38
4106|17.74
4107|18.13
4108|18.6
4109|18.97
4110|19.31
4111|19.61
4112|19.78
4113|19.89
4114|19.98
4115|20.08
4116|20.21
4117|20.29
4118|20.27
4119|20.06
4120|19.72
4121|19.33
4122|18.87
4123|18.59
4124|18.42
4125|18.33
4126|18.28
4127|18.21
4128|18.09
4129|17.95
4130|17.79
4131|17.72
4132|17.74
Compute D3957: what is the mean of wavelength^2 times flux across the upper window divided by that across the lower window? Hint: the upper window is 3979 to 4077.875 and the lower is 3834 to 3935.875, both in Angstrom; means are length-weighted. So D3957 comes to 1.95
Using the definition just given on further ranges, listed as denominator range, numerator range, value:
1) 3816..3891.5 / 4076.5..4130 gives 2.43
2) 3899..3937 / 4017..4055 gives 1.80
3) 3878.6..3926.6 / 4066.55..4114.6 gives 1.77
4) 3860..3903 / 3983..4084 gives 1.98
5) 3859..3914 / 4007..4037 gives 2.00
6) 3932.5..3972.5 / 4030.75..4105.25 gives 1.98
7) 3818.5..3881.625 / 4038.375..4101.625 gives 2.36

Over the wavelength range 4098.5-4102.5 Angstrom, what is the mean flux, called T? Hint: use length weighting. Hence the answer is 17.7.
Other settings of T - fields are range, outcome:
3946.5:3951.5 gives 12.6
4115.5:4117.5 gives 20.2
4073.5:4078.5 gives 18.6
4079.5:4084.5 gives 20.3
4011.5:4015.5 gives 21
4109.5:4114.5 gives 19.7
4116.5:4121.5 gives 19.9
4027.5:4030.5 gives 19.7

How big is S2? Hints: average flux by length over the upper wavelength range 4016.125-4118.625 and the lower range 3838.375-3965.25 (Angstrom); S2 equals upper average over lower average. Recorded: 1.8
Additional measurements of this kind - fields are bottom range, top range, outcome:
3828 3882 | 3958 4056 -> 1.88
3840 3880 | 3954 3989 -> 1.26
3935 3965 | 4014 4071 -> 1.71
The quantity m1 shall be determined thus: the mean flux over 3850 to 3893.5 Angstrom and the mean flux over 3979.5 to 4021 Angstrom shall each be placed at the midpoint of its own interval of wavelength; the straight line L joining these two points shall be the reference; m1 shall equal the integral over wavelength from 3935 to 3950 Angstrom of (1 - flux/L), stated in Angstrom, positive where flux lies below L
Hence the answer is 5.10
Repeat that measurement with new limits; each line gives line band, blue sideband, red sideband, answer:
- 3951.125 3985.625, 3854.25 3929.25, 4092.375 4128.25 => 5.1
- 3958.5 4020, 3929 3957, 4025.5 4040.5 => -4.3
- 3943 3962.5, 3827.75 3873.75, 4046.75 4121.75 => 1.2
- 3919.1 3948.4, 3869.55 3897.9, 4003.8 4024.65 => 9.6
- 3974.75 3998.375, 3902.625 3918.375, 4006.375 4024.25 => 2.6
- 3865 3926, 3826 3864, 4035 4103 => -3.4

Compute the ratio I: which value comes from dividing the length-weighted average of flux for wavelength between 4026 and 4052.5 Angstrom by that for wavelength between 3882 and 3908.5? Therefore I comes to 1.64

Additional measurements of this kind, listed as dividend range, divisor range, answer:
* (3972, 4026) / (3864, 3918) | 1.63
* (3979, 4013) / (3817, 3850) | 2.29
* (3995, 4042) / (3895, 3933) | 1.65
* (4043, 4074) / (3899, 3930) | 1.43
